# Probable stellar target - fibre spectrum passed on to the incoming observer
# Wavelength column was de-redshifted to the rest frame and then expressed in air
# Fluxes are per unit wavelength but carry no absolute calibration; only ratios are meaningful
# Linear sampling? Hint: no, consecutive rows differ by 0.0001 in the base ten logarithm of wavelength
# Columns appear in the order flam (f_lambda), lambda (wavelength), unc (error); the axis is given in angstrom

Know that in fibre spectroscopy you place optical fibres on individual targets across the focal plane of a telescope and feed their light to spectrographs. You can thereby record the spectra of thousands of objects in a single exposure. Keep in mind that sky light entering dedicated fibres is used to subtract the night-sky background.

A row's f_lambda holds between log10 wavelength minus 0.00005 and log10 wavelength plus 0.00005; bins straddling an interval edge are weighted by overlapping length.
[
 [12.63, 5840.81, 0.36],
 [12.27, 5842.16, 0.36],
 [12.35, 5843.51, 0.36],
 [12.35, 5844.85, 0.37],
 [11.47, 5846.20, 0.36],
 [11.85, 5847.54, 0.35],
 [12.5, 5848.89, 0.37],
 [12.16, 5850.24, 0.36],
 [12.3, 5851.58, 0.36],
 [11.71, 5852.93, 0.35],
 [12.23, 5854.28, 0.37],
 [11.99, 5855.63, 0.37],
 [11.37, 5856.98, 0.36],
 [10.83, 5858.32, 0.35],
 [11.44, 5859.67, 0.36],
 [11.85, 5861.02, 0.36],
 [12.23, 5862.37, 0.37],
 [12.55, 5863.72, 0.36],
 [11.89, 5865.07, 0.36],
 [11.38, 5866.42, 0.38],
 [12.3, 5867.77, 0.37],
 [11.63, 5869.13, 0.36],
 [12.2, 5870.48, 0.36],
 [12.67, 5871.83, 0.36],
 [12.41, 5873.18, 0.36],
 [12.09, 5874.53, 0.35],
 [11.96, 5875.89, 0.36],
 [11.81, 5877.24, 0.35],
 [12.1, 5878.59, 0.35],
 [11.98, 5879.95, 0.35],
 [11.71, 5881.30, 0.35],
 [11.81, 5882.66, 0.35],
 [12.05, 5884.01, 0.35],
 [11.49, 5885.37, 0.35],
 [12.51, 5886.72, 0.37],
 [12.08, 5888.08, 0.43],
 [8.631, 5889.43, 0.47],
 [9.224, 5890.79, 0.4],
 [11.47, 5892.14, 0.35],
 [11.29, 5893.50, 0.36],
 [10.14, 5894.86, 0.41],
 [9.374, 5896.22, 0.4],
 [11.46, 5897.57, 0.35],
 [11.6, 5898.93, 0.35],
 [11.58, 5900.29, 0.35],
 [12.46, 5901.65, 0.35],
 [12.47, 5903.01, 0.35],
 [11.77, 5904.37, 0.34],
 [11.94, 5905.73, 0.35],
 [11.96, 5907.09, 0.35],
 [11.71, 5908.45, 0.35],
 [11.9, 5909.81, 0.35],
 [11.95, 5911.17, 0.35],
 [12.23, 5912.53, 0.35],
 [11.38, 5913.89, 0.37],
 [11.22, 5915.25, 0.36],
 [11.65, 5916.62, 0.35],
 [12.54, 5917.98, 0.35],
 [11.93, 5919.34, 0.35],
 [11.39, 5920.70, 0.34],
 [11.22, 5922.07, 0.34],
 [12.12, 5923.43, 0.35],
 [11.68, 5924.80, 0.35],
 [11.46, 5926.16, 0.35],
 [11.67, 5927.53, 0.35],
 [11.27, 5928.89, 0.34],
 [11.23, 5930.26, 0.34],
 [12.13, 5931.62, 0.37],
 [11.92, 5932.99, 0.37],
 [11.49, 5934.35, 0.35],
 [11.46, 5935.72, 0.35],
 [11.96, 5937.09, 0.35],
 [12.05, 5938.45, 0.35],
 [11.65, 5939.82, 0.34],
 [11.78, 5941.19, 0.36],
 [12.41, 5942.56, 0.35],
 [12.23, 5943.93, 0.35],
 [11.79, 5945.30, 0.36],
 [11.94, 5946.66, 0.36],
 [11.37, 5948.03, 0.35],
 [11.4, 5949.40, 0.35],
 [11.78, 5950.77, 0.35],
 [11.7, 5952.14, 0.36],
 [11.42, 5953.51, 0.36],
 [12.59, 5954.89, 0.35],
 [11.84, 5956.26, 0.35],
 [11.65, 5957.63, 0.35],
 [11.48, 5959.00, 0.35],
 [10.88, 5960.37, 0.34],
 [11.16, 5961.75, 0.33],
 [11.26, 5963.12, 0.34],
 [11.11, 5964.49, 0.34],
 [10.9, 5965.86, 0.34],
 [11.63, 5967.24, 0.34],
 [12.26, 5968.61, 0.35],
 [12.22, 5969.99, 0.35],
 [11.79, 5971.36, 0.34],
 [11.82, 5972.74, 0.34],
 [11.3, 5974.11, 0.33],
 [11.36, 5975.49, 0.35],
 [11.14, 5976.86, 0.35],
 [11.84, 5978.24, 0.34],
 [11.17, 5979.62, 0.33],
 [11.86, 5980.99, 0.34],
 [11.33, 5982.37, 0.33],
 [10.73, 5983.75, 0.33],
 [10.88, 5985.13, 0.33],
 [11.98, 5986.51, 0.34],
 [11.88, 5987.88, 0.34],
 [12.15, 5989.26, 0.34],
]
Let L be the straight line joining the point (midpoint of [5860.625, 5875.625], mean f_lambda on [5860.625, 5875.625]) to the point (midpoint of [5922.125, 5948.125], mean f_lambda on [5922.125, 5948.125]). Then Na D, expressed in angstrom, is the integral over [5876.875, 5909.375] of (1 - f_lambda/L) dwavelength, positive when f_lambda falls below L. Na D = 1.5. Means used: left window 12.1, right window 11.8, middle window 11.4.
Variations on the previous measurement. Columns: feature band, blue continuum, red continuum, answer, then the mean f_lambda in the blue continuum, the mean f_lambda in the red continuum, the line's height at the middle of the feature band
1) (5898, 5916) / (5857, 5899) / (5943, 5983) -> -0.4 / 11.6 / 11.6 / 11.6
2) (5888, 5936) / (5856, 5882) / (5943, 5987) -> 1.2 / 11.9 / 11.6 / 11.8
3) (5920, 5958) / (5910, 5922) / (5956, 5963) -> -0.6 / 11.8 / 11.4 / 11.6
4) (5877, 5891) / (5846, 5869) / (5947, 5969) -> 0.4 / 11.9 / 11.5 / 11.8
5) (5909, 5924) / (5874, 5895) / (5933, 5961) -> -0.2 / 11.4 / 11.8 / 11.6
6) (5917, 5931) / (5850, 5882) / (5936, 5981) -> 0.1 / 11.9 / 11.7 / 11.8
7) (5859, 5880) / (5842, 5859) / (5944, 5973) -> -0.3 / 11.9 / 11.6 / 11.9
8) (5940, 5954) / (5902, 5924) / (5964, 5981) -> -0.1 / 11.8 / 11.6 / 11.7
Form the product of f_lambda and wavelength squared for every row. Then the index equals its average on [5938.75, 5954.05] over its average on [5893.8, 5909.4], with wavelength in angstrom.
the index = 1.04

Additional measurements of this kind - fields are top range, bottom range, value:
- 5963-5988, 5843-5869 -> 1.00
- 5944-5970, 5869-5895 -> 1.03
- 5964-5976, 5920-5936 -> 1.02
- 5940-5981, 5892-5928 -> 1.02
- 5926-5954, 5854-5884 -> 1.01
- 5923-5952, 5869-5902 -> 1.04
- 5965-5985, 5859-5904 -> 1.02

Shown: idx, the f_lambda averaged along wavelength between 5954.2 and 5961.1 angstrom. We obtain 11.7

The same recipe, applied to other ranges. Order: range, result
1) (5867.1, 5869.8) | 11.9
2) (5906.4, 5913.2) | 12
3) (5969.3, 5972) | 12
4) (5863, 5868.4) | 12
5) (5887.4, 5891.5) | 10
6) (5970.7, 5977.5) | 11.5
